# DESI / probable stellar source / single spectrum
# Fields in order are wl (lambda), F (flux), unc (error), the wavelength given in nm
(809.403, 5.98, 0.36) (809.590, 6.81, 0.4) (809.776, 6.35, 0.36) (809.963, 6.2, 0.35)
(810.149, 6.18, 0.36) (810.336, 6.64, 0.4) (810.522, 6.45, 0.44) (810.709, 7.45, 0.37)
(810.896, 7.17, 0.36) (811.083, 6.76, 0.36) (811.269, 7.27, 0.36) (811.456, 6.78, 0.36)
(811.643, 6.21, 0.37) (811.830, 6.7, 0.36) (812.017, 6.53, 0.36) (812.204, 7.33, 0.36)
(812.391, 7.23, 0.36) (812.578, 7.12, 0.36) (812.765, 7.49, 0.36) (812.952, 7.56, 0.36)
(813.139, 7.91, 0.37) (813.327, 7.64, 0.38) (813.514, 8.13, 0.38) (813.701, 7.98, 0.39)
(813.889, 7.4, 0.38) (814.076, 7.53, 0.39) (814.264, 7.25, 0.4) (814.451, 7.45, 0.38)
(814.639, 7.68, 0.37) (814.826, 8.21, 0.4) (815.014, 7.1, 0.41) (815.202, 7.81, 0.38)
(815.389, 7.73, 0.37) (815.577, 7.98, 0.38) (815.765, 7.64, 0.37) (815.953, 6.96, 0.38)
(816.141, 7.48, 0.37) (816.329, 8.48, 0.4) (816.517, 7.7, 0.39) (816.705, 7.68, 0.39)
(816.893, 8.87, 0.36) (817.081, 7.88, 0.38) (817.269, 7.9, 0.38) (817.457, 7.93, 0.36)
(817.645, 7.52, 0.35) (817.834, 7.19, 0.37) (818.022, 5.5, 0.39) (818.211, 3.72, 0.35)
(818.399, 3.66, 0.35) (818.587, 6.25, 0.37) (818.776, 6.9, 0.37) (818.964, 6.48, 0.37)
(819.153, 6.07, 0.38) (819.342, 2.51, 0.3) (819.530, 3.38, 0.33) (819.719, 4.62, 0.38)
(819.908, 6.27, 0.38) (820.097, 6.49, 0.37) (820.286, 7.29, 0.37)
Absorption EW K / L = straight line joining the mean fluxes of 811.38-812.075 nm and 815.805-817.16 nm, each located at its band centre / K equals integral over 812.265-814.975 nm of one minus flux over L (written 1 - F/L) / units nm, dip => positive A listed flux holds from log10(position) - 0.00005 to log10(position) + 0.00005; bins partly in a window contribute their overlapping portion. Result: -0.21 nm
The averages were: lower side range 6.55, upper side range 7.85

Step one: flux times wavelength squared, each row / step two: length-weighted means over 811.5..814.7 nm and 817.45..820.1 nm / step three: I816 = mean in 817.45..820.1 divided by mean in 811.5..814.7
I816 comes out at 0.8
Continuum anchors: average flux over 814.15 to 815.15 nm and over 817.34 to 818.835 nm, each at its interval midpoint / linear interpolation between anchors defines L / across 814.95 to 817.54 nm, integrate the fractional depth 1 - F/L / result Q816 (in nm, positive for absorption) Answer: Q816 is -0.36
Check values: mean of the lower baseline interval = 7.55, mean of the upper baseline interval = 6.09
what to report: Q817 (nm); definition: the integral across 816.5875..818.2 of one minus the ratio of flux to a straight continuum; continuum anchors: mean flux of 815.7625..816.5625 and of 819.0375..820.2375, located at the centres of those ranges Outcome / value -0.15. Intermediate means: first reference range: 7.65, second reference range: 5.01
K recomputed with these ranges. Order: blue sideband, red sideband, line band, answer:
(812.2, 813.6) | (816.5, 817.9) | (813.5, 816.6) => 0.02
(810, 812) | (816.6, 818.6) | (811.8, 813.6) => -0.17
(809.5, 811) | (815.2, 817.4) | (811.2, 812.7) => 0.02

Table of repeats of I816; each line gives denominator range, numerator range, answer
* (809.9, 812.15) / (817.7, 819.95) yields 0.79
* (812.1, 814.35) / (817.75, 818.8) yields 0.73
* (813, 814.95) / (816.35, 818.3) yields 0.95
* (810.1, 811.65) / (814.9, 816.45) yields 1.14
